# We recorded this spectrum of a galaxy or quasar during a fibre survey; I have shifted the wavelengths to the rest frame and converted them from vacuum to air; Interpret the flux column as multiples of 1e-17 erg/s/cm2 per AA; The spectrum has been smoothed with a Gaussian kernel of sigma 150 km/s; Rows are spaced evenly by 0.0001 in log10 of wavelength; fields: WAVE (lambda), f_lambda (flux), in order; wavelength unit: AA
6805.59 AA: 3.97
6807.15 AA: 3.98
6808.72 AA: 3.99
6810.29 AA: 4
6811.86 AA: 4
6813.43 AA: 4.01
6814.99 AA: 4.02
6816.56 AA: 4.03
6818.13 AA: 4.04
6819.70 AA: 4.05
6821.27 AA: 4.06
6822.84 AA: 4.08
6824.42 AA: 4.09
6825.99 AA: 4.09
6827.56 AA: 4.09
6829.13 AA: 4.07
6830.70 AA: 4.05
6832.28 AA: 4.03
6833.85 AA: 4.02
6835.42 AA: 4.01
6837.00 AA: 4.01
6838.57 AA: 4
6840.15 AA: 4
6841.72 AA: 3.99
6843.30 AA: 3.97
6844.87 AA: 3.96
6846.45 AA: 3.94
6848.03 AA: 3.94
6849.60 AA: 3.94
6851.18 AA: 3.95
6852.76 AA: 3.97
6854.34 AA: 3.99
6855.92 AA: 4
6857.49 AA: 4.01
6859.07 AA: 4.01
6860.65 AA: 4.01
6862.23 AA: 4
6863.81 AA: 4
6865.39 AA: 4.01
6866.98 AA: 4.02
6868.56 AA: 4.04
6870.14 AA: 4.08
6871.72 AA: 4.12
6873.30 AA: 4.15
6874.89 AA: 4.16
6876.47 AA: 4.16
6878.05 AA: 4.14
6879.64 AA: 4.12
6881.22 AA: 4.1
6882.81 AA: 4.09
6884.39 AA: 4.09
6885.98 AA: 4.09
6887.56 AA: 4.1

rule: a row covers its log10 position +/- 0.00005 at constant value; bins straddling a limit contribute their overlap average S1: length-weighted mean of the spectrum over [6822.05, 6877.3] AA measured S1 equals 4.03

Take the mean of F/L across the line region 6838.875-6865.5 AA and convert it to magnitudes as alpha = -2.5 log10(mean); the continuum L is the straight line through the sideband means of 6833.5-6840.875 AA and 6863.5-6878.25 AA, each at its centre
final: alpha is 0.02 mag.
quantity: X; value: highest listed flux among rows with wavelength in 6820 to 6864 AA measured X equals 4.09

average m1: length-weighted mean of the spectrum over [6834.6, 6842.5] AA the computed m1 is 4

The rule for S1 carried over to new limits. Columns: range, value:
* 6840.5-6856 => 3.96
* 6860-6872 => 4.03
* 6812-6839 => 4.04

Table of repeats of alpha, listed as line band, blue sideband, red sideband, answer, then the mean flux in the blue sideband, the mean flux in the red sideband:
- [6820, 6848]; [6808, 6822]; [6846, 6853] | -0.01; 4.02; 3.95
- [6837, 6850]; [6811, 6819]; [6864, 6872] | 0.02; 4.02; 4.04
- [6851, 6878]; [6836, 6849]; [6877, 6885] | 0.00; 3.98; 4.11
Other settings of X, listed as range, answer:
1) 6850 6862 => 4.01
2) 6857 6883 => 4.16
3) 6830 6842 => 4.05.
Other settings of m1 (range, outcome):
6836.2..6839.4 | 4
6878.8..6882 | 4.11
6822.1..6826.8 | 4.08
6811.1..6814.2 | 4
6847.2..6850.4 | 3.94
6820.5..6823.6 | 4.07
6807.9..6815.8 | 4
